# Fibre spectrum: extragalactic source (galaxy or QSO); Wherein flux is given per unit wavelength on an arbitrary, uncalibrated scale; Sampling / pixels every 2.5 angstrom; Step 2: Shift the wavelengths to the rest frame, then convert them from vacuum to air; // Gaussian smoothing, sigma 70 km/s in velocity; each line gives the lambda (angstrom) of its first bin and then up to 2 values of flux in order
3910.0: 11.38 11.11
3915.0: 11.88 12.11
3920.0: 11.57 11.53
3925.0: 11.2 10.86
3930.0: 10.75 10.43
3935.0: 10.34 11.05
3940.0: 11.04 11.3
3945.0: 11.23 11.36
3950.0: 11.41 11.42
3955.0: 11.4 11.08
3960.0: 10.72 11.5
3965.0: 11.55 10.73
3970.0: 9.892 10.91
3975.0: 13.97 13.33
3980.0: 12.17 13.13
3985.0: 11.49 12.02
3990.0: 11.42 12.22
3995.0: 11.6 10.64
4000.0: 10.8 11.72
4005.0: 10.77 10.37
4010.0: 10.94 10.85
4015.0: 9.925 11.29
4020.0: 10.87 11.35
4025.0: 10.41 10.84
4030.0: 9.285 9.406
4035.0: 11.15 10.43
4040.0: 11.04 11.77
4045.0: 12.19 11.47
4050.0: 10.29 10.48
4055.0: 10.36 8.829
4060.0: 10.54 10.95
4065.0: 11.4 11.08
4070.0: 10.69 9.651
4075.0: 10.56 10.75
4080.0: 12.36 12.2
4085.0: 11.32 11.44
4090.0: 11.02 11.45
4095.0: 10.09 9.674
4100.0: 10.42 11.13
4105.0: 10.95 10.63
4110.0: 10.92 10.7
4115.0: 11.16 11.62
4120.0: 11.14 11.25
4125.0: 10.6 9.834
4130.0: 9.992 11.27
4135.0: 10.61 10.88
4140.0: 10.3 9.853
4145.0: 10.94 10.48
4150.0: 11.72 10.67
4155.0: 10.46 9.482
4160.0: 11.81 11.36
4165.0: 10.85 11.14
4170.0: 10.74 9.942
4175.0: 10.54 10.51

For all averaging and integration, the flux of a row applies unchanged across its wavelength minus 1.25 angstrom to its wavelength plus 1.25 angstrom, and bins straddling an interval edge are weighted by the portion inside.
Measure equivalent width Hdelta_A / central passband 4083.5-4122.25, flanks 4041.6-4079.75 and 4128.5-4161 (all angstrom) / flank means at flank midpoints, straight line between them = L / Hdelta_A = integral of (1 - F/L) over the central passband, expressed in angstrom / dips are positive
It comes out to -0.82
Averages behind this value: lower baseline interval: 10.8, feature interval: 10.9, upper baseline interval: 10.6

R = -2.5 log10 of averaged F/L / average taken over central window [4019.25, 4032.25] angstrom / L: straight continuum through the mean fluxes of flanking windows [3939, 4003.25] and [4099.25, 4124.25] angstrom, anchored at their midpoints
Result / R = 0.09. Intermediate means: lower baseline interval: 11.5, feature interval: 10.5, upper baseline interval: 11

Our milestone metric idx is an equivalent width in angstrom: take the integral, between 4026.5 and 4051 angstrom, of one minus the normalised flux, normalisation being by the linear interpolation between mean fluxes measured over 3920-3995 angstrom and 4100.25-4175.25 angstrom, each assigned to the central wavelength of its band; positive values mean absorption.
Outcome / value 0.75 angstrom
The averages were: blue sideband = 11.4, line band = 10.8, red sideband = 10.8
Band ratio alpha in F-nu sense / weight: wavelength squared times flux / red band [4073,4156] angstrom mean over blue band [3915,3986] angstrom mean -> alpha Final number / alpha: 1.0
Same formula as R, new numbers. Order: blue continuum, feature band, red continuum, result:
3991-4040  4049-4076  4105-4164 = 0.035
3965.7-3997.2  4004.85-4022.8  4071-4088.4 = 0.084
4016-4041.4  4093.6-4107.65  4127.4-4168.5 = 0.019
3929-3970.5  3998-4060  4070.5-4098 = 0.031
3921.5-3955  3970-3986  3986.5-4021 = -0.113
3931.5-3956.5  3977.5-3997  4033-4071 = -0.099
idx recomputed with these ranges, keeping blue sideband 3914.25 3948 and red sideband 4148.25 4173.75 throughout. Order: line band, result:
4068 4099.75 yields 0.0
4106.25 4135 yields 0.1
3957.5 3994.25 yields -2.2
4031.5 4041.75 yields 0.4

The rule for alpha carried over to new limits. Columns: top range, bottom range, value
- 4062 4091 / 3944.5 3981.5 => 1.02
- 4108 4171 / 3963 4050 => 1.03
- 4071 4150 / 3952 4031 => 1.02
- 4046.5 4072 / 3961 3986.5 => 0.93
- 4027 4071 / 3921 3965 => 1.01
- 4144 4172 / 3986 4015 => 1.05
